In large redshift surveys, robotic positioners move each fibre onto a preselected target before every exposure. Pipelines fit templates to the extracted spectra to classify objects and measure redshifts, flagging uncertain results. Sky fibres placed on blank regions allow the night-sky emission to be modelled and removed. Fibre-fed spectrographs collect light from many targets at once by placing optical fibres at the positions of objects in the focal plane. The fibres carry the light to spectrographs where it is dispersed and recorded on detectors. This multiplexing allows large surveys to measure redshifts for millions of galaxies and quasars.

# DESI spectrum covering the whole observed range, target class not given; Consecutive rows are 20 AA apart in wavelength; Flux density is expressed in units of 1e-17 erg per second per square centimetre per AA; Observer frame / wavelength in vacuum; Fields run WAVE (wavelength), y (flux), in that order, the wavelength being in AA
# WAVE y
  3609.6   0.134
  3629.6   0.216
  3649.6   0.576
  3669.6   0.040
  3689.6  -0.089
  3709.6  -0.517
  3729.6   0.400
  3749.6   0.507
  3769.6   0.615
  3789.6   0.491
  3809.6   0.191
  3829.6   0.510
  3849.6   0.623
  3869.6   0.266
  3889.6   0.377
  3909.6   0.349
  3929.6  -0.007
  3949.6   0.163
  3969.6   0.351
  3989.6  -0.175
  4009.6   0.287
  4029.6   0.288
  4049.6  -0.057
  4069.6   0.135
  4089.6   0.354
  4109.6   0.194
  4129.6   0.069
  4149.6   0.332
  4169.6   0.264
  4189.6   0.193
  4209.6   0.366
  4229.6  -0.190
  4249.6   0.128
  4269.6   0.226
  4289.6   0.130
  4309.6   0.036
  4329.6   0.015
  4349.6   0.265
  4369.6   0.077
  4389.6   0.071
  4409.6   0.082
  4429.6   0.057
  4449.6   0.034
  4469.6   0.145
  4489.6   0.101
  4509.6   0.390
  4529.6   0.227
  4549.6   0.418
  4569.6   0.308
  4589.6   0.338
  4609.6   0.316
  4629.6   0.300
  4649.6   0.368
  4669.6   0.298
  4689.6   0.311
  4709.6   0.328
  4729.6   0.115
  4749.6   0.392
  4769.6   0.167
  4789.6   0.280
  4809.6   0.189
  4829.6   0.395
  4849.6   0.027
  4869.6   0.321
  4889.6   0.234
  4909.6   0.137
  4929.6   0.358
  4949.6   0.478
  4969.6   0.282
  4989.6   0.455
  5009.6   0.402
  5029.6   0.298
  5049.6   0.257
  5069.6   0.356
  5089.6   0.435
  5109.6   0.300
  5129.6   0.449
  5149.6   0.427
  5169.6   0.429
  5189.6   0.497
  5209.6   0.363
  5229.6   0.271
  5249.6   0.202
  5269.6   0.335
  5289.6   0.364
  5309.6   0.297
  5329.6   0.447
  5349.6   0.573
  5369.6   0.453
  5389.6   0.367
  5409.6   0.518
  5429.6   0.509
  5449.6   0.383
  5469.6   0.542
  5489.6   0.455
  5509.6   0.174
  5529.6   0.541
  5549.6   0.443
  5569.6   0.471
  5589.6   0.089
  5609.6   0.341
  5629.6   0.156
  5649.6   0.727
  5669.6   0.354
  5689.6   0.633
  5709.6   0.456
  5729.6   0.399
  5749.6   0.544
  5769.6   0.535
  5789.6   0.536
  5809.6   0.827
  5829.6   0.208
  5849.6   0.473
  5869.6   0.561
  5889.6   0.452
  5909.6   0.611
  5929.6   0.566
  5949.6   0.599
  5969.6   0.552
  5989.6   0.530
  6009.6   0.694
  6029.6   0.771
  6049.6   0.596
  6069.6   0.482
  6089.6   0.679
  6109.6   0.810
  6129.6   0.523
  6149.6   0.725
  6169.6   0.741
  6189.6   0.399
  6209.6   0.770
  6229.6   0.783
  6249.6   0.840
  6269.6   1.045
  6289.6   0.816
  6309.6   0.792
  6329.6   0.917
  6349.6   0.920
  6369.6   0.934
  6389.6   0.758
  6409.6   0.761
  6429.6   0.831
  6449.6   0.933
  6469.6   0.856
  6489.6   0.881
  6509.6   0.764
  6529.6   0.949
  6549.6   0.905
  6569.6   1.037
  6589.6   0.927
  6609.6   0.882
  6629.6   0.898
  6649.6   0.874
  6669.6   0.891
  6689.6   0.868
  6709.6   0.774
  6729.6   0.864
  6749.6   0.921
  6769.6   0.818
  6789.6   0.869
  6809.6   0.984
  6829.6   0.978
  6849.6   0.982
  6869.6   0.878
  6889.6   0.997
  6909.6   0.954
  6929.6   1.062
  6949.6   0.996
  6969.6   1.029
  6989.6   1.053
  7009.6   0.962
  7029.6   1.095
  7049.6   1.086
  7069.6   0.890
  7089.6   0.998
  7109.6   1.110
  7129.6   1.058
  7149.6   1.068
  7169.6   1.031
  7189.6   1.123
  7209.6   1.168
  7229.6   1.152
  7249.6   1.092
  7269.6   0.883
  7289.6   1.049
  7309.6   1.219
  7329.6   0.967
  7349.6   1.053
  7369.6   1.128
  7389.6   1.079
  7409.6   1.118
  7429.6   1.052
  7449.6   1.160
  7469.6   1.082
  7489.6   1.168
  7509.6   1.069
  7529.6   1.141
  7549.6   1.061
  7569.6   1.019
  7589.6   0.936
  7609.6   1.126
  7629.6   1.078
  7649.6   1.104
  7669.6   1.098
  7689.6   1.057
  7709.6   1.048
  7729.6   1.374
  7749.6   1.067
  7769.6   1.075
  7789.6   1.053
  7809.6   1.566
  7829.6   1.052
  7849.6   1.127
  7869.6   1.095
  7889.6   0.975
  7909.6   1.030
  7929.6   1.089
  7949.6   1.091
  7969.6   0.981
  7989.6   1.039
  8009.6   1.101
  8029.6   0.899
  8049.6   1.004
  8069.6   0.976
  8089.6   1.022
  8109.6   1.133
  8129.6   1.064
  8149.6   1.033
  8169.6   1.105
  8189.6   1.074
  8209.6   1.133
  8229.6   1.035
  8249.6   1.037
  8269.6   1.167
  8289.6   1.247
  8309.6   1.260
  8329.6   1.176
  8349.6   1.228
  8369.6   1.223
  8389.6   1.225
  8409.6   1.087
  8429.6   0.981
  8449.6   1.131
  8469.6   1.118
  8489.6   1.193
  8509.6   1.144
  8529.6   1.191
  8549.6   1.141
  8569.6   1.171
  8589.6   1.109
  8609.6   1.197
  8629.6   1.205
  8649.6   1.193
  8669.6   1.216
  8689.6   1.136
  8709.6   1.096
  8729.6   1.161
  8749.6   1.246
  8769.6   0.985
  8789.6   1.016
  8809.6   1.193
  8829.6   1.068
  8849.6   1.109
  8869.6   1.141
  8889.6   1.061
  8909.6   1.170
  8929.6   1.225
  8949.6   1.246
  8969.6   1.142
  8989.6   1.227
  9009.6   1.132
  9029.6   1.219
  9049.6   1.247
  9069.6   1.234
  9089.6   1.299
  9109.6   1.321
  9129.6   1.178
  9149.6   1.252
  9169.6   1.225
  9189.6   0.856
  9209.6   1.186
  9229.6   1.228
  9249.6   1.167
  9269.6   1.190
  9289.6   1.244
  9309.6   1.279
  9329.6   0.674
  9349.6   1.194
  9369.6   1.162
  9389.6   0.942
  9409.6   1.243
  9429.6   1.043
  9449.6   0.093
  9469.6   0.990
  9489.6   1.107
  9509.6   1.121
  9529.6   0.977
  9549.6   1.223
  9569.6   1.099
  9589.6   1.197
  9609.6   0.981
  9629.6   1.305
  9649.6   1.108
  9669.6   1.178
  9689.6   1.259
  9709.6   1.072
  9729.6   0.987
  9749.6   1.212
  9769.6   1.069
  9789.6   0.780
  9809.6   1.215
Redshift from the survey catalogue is 0.56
